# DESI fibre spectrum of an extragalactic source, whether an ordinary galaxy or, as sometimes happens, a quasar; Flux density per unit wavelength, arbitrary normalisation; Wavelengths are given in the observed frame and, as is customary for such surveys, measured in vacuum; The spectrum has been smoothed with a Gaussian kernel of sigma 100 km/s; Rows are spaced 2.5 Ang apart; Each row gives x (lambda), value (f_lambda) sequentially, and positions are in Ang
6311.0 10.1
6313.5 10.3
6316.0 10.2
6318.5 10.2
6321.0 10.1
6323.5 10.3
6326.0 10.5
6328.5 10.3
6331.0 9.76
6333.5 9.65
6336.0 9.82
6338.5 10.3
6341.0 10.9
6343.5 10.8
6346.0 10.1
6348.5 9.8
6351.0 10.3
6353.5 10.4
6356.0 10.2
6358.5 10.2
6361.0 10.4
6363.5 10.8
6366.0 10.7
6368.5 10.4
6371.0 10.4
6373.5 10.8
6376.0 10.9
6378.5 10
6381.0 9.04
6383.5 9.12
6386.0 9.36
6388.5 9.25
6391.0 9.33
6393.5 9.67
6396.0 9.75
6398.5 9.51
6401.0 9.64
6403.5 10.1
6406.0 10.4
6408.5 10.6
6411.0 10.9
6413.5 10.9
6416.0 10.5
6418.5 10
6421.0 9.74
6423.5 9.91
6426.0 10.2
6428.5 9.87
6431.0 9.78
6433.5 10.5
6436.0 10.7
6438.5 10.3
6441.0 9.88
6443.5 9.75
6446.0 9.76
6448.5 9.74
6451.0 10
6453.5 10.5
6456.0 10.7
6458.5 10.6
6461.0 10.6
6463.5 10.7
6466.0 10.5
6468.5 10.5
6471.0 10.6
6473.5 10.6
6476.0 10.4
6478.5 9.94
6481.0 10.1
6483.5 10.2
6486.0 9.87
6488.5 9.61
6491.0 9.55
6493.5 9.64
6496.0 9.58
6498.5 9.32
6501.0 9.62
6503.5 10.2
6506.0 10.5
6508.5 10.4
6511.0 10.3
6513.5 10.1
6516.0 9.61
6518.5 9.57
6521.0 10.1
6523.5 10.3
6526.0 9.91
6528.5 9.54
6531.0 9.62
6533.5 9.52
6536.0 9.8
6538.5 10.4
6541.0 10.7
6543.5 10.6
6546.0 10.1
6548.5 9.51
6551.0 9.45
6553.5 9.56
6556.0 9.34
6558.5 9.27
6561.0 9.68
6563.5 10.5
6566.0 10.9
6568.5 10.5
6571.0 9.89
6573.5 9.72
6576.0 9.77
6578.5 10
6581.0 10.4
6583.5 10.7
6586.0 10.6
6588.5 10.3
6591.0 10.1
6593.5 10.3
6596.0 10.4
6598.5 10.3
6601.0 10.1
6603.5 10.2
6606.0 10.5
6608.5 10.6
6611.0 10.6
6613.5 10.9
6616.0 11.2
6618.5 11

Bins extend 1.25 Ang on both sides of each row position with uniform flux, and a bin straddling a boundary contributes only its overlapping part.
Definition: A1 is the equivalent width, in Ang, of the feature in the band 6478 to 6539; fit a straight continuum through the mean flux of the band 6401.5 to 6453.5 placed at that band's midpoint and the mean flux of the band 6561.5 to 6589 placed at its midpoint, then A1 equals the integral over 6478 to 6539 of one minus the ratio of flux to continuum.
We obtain 2.1 Ang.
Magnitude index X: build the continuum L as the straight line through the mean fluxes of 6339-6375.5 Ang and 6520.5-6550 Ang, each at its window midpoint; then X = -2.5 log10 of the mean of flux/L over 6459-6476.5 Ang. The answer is -0.041 mag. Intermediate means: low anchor 10.4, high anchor 10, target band 10.6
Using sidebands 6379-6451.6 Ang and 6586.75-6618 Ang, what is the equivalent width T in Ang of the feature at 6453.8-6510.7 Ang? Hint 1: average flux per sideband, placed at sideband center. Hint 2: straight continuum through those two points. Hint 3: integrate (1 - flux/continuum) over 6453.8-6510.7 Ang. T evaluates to -0.3 Ang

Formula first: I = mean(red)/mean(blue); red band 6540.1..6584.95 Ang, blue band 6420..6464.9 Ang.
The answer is 1.0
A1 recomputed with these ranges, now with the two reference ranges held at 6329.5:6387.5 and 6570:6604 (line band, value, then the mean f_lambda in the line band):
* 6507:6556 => 1.2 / 9.94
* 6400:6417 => -0.4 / 10.4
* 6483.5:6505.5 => 1.0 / 9.73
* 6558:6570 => 0.0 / 10.2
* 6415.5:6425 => 0.2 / 10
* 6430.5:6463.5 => -0.2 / 10.2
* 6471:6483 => -0.1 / 10.3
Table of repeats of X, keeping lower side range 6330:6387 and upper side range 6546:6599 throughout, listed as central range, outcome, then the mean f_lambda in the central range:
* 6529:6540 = 0.03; 9.83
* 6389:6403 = 0.06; 9.59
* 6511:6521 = 0.02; 9.87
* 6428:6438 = -0.01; 10.2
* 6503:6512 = -0.03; 10.4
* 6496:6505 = 0.04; 9.72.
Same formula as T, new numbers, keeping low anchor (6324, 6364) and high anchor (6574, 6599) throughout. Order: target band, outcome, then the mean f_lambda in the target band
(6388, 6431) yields 1.0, 10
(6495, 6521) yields 0.8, 9.93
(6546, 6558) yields 0.9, 9.52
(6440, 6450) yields 0.5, 9.79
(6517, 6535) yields 0.8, 9.79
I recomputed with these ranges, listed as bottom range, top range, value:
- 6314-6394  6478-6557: 0.98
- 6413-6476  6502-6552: 0.98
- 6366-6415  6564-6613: 1.03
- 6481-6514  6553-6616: 1.03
